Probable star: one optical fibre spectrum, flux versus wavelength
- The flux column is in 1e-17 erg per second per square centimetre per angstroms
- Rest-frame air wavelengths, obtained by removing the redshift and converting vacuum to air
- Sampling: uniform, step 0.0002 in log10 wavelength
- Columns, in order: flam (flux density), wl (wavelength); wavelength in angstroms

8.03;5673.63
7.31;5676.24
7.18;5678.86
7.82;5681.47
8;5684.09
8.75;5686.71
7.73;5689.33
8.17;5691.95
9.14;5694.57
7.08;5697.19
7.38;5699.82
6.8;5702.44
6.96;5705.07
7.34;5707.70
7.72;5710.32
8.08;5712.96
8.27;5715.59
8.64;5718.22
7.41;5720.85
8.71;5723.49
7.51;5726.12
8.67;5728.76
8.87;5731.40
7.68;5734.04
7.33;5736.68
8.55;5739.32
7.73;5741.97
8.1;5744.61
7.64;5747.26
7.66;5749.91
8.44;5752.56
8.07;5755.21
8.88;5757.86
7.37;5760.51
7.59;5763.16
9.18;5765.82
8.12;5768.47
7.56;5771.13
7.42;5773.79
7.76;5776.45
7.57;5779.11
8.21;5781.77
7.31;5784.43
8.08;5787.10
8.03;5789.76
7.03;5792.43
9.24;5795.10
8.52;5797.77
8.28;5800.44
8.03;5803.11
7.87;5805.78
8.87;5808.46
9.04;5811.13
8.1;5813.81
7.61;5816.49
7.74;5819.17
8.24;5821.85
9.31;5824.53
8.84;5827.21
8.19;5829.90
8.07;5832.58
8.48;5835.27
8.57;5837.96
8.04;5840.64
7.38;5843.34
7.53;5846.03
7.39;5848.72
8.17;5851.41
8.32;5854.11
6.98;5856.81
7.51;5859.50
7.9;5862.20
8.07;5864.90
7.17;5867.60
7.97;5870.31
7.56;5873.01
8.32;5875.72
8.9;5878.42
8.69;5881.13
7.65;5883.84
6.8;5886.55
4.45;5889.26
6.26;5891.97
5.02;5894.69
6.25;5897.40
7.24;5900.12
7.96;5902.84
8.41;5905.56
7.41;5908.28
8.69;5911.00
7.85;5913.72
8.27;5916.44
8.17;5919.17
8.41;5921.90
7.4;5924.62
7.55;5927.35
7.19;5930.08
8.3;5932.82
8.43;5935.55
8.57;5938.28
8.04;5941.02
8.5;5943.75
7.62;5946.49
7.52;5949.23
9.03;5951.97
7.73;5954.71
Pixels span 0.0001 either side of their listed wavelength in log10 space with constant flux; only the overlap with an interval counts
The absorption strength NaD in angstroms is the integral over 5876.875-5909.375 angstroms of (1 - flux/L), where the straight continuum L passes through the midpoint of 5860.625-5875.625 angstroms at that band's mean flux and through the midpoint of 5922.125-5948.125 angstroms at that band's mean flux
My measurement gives 3.1 angstroms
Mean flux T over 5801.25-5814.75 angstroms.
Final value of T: 8.39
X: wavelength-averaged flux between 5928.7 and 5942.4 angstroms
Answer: 8.11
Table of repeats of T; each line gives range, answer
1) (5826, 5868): 7.93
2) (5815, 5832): 8.31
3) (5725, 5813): 8.07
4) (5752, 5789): 7.96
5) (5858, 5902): 7.24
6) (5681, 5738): 7.91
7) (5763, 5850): 8.1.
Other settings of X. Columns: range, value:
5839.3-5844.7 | 7.7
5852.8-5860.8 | 7.6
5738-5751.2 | 7.93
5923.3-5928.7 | 7.47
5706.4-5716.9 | 7.85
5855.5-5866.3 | 7.62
